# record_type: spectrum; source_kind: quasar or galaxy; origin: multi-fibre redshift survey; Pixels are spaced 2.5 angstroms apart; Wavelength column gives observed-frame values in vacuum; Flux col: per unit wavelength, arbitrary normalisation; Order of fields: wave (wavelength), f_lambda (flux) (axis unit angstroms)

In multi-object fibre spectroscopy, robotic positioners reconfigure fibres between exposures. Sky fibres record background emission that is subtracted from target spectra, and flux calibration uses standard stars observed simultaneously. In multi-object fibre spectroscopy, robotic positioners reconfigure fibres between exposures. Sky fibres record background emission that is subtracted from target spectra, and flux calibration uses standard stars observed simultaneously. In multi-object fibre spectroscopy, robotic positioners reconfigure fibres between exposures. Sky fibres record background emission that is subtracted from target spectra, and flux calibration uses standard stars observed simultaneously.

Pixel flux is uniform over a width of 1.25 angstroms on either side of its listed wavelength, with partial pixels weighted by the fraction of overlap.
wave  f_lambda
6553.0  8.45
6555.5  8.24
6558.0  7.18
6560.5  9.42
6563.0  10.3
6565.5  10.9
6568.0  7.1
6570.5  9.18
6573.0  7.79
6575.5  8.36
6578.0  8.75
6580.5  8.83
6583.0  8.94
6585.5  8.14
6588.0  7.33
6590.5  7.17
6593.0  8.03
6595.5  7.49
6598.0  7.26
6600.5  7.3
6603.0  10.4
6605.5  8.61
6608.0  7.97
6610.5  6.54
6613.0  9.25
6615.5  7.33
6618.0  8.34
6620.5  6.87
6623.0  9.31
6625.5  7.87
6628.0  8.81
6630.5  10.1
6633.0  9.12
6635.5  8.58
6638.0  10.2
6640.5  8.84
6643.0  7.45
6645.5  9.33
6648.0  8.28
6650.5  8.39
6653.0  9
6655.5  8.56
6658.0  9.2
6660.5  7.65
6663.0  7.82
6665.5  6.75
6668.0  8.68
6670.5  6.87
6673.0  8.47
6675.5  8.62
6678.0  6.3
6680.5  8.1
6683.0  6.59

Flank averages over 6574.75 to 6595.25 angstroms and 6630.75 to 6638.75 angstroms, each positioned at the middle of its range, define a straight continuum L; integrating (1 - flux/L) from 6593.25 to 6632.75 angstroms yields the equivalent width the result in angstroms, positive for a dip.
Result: 2.60 angstroms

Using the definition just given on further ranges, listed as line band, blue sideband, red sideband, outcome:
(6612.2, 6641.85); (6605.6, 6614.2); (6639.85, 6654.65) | -1.63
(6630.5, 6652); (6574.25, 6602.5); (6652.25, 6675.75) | -2.01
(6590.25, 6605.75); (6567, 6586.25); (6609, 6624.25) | 0.19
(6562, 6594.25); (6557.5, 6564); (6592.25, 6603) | 0.06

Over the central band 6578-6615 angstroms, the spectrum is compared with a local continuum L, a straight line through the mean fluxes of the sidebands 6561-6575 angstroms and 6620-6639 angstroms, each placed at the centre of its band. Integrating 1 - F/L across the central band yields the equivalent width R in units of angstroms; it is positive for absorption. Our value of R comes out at 3.6 angstroms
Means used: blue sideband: 9.04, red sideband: 8.92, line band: 8.1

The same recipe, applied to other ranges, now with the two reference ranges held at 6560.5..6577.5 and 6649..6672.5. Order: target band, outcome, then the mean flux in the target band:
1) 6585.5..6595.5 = 1.3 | 7.59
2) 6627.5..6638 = -1.2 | 9.3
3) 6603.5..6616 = 0.7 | 8.12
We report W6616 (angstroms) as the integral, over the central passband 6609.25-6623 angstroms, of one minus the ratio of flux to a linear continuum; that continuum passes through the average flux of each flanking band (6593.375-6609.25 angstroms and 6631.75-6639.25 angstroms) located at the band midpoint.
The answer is 1.34 angstroms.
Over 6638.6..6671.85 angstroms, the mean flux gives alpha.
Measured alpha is 8.26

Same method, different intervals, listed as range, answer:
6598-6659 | 8.54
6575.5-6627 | 8.1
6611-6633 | 8.45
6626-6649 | 8.94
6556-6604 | 8.4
